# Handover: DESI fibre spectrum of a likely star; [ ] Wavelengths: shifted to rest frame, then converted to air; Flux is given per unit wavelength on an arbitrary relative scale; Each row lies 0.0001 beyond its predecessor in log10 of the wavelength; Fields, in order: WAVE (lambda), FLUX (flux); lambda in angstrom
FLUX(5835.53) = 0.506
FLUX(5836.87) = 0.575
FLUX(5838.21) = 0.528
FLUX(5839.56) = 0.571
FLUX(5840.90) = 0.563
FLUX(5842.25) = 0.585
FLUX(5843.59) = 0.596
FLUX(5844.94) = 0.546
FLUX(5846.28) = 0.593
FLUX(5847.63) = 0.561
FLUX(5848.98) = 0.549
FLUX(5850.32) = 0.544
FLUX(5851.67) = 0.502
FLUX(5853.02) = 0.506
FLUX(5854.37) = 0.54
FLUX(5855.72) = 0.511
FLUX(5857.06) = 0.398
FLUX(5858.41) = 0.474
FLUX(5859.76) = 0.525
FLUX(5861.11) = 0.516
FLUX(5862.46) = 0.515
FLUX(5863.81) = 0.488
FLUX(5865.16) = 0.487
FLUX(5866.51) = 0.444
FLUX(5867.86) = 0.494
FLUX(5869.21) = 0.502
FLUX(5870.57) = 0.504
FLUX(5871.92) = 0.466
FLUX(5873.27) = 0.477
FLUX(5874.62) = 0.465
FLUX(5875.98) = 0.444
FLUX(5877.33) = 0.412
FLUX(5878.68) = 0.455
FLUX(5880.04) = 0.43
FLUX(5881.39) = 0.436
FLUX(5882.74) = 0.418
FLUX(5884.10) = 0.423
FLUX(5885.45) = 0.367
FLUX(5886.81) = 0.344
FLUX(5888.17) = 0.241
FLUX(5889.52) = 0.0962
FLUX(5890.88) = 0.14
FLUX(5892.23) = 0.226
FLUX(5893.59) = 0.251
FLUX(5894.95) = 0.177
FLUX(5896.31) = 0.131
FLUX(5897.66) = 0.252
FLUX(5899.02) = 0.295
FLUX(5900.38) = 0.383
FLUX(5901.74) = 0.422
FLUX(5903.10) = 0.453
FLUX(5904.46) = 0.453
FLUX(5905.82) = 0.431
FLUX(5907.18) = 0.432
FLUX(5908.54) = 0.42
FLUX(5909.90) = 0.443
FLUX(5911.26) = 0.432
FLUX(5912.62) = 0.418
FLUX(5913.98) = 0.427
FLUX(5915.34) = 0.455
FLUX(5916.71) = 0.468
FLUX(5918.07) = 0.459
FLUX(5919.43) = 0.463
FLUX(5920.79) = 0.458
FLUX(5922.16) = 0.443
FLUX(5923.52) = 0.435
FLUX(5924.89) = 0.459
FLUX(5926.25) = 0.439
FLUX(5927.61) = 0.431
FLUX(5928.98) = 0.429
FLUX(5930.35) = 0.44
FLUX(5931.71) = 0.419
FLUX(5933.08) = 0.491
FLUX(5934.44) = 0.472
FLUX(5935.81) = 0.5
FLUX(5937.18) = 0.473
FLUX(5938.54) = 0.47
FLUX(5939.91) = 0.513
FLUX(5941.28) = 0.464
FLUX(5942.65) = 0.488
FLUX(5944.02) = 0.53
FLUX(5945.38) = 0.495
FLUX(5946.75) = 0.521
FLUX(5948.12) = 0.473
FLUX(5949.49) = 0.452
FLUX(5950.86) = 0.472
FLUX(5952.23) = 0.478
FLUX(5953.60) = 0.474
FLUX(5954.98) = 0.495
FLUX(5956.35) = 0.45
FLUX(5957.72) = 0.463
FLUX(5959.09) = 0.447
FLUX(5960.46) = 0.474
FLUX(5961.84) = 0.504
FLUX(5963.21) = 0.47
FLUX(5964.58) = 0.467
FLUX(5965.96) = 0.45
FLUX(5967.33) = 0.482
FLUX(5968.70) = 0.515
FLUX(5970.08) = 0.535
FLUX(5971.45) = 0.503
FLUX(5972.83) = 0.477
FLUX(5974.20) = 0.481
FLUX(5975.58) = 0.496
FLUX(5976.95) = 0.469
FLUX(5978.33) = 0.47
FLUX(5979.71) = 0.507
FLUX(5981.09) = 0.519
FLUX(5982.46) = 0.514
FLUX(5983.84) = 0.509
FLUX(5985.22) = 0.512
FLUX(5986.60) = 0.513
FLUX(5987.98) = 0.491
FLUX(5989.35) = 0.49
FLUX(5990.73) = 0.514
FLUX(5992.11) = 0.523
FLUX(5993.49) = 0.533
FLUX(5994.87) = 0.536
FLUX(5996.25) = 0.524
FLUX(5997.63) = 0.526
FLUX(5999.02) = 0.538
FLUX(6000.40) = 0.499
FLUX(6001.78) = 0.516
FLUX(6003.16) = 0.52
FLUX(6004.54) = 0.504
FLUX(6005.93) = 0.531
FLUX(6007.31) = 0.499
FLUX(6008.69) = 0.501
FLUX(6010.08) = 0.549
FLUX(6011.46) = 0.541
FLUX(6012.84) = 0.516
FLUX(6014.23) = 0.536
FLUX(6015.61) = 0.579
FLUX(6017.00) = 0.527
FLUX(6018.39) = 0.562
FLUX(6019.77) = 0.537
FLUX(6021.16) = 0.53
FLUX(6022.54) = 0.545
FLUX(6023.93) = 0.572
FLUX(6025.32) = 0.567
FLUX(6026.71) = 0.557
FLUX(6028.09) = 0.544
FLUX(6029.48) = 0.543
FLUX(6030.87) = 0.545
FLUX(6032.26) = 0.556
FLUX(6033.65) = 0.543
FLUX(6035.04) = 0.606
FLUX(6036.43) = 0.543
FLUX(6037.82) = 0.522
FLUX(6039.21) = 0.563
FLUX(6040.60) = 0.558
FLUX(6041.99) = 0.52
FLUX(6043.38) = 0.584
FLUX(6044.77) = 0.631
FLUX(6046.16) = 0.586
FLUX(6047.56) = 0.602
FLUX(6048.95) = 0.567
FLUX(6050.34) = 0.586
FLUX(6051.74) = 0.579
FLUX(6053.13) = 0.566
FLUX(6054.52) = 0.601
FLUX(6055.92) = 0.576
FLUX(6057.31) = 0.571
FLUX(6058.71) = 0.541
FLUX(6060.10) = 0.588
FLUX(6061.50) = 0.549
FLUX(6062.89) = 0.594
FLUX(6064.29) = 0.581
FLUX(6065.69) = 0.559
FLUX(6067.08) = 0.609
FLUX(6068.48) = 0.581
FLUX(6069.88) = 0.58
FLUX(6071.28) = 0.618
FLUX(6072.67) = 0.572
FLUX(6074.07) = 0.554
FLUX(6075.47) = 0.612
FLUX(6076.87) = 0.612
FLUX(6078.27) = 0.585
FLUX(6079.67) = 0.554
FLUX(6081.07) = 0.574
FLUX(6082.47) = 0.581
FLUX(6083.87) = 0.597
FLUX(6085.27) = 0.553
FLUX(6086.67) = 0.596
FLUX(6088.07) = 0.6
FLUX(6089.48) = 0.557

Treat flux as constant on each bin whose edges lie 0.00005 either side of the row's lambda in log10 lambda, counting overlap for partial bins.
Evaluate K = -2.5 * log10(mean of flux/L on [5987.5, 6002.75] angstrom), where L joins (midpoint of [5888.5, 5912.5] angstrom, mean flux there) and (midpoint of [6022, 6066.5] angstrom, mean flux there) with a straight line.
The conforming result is -0.08 mag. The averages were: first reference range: 0.321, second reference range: 0.567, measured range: 0.518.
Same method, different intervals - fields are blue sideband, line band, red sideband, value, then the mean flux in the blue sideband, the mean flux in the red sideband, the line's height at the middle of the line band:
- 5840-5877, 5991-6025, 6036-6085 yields 0.06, 0.51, 0.577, 0.56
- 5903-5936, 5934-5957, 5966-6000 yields -0.03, 0.446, 0.506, 0.471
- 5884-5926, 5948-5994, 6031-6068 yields -0.07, 0.365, 0.572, 0.459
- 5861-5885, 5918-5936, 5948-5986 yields 0.06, 0.463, 0.484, 0.475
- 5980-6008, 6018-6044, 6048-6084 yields -0.01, 0.515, 0.58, 0.549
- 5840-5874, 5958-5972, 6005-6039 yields 0.11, 0.516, 0.544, 0.534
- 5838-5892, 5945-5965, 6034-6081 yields 0.09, 0.464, 0.577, 0.517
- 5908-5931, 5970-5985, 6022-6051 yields 0.01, 0.442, 0.564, 0.503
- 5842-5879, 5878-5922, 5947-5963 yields 0.31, 0.503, 0.472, 0.49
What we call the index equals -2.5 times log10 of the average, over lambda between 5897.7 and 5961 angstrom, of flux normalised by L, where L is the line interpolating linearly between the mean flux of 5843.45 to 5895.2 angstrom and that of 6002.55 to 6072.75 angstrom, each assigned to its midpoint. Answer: 0.068 mag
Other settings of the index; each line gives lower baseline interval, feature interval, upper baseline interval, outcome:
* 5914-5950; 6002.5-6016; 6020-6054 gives 0.02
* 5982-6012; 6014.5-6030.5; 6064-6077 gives -0.02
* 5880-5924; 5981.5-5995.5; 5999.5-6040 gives -0.04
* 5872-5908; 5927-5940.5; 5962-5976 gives -0.09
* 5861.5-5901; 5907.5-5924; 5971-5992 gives -0.07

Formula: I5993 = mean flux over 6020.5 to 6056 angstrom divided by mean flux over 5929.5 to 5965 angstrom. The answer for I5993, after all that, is 1.19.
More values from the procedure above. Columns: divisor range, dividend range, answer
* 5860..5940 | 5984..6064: 1.33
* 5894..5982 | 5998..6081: 1.24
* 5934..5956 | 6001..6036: 1.12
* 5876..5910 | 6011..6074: 1.65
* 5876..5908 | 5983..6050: 1.61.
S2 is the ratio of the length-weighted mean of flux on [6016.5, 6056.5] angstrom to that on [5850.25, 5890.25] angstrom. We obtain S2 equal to 1.26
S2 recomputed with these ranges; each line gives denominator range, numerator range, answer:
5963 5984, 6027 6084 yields 1.17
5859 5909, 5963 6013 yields 1.30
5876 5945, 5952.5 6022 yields 1.26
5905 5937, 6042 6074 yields 1.30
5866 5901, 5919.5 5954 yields 1.32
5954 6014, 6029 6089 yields 1.15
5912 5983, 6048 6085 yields 1.23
